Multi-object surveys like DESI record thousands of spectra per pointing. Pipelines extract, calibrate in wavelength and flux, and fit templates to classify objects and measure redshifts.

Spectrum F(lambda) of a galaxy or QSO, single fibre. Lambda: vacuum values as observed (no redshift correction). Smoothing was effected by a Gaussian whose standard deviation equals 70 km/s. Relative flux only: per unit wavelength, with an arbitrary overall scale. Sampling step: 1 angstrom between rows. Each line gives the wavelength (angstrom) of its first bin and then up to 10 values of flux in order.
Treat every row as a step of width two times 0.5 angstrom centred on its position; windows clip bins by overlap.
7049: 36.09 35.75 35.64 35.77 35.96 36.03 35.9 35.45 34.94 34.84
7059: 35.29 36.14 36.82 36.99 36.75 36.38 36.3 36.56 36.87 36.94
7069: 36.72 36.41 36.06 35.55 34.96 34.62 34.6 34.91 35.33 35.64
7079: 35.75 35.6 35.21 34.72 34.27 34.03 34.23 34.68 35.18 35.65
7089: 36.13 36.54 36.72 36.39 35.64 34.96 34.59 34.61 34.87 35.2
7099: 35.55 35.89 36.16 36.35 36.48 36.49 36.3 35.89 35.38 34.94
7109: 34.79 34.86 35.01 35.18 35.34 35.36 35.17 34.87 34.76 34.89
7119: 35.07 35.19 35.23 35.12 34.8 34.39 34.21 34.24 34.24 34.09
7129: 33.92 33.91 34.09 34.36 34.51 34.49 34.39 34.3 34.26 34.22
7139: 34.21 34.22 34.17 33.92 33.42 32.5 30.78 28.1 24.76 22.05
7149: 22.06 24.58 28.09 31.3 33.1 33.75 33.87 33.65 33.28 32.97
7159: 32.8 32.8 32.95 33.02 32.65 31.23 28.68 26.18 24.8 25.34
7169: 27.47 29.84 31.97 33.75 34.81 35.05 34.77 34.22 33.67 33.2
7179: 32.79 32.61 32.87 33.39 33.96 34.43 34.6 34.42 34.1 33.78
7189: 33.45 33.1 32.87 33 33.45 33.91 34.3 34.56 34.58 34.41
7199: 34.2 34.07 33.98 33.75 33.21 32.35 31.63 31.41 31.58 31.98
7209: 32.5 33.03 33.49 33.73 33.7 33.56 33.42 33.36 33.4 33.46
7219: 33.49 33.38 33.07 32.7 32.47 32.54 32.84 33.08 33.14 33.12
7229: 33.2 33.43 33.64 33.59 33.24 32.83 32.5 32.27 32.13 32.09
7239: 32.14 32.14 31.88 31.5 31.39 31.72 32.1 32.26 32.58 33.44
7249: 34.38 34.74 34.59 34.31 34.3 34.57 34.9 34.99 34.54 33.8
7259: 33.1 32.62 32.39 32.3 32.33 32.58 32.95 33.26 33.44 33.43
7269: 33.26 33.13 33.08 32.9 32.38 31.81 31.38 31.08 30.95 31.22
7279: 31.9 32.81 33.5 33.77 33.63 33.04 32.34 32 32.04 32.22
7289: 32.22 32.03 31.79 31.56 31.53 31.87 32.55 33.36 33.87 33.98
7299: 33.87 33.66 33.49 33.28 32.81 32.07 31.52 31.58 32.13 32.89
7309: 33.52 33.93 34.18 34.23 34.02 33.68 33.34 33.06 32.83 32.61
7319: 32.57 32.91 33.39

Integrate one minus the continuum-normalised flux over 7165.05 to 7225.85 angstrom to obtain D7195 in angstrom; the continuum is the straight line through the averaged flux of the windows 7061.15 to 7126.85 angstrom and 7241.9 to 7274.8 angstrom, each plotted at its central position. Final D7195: 2.17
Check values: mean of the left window 35.5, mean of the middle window 32.8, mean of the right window 33.2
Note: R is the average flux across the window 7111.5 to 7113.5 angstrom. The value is 35.3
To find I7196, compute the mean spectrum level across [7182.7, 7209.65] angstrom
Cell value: 33.5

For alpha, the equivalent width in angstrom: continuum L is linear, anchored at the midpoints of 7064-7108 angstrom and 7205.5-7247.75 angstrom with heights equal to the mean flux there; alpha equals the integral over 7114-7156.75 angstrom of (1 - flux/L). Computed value 2.21 angstrom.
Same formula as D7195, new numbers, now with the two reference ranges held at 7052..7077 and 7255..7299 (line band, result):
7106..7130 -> 0.2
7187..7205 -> 0.1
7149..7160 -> 1.0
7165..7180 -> 1.3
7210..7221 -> 0.1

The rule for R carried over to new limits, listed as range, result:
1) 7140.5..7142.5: 34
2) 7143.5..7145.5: 31.6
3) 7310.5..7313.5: 34.1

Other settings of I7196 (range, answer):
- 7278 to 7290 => 32.6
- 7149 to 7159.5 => 31.3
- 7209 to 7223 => 33.3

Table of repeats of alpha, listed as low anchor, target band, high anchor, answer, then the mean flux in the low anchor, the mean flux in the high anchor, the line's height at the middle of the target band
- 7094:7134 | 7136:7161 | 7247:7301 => 2.4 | 35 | 33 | 34.6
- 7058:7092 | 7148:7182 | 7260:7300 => 3.1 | 35.7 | 32.6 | 34.3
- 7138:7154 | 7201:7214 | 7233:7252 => -0.4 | 30.1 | 32.7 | 31.7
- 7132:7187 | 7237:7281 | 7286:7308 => -0.7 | 31.9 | 32.5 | 32.4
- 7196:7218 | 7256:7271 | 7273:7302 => -0.2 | 33.2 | 32.5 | 32.7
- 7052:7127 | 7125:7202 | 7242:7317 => 4.5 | 35.5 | 32.9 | 34.5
